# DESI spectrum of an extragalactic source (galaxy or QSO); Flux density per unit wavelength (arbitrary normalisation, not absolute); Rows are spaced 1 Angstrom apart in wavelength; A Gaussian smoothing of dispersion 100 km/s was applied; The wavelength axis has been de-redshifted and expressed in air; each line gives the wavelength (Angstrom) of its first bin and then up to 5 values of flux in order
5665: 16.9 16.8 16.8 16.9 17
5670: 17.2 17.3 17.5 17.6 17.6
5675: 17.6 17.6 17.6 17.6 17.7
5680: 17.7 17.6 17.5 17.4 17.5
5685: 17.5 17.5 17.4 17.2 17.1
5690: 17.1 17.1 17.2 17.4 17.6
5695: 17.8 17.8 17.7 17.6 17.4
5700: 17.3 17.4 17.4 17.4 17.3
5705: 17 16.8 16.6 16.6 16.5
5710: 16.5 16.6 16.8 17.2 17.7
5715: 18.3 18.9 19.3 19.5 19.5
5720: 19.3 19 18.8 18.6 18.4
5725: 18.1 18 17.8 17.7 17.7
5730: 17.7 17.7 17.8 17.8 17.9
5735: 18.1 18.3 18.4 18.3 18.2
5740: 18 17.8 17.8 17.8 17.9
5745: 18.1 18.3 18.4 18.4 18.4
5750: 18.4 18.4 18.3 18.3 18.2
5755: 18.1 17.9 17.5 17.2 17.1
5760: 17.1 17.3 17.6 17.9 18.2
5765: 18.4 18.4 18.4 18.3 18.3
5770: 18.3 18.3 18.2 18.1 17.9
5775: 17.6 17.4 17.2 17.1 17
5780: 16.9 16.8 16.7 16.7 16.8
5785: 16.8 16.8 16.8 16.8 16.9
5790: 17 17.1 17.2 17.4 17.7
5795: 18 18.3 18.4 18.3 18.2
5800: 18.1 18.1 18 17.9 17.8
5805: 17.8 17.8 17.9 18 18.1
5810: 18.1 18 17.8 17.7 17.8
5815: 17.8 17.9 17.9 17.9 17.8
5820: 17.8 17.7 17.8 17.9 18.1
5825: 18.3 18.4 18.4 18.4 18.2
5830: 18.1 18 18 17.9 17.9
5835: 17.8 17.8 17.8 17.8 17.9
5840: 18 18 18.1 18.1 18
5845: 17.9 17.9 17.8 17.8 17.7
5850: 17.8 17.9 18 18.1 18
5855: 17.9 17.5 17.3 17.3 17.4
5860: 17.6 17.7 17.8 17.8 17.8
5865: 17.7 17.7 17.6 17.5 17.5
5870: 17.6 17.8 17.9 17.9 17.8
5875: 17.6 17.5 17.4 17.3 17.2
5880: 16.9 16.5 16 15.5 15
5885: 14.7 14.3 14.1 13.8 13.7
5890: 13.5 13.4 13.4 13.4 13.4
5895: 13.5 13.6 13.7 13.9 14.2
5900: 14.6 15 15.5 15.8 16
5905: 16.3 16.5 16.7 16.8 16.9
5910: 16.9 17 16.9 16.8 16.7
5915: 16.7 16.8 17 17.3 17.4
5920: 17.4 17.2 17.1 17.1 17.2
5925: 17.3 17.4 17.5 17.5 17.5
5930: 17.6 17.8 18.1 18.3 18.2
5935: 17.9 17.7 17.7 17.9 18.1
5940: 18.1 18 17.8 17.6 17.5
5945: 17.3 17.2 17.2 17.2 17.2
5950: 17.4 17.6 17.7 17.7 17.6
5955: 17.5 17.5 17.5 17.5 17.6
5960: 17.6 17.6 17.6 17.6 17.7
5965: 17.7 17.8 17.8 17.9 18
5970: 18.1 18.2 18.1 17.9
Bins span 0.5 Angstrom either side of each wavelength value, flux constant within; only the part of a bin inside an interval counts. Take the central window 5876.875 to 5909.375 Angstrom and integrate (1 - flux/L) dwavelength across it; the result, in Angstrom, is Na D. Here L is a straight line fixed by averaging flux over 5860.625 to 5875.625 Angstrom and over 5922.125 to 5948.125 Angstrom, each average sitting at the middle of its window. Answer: 4.8 Angstrom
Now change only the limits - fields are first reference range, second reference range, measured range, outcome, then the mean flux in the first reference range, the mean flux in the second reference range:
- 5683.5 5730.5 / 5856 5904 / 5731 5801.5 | -2.7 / 17.7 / 16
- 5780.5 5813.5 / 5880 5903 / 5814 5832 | -1.4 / 17.6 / 14.4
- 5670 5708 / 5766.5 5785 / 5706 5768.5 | -1.8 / 17.4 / 17.5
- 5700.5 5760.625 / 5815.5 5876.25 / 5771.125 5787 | 0.6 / 17.9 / 17.9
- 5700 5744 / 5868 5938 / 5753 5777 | -0.5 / 17.9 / 16.3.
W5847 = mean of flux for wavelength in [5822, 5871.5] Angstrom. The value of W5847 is 17.9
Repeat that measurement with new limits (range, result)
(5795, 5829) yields 18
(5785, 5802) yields 17.6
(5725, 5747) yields 18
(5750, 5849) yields 17.8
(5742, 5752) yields 18.2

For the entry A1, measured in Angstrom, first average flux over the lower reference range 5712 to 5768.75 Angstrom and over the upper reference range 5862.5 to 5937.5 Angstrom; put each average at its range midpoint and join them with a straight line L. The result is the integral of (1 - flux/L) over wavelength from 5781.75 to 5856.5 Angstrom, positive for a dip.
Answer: -2.2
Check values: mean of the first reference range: 18.1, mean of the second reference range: 16.4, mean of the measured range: 17.8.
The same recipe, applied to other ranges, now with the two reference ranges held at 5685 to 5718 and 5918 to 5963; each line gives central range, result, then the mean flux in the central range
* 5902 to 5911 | 0.6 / 16.5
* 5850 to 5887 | 0.6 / 17.2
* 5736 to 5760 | -0.8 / 18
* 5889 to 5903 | 2.8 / 14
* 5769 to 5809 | -0.2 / 17.6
